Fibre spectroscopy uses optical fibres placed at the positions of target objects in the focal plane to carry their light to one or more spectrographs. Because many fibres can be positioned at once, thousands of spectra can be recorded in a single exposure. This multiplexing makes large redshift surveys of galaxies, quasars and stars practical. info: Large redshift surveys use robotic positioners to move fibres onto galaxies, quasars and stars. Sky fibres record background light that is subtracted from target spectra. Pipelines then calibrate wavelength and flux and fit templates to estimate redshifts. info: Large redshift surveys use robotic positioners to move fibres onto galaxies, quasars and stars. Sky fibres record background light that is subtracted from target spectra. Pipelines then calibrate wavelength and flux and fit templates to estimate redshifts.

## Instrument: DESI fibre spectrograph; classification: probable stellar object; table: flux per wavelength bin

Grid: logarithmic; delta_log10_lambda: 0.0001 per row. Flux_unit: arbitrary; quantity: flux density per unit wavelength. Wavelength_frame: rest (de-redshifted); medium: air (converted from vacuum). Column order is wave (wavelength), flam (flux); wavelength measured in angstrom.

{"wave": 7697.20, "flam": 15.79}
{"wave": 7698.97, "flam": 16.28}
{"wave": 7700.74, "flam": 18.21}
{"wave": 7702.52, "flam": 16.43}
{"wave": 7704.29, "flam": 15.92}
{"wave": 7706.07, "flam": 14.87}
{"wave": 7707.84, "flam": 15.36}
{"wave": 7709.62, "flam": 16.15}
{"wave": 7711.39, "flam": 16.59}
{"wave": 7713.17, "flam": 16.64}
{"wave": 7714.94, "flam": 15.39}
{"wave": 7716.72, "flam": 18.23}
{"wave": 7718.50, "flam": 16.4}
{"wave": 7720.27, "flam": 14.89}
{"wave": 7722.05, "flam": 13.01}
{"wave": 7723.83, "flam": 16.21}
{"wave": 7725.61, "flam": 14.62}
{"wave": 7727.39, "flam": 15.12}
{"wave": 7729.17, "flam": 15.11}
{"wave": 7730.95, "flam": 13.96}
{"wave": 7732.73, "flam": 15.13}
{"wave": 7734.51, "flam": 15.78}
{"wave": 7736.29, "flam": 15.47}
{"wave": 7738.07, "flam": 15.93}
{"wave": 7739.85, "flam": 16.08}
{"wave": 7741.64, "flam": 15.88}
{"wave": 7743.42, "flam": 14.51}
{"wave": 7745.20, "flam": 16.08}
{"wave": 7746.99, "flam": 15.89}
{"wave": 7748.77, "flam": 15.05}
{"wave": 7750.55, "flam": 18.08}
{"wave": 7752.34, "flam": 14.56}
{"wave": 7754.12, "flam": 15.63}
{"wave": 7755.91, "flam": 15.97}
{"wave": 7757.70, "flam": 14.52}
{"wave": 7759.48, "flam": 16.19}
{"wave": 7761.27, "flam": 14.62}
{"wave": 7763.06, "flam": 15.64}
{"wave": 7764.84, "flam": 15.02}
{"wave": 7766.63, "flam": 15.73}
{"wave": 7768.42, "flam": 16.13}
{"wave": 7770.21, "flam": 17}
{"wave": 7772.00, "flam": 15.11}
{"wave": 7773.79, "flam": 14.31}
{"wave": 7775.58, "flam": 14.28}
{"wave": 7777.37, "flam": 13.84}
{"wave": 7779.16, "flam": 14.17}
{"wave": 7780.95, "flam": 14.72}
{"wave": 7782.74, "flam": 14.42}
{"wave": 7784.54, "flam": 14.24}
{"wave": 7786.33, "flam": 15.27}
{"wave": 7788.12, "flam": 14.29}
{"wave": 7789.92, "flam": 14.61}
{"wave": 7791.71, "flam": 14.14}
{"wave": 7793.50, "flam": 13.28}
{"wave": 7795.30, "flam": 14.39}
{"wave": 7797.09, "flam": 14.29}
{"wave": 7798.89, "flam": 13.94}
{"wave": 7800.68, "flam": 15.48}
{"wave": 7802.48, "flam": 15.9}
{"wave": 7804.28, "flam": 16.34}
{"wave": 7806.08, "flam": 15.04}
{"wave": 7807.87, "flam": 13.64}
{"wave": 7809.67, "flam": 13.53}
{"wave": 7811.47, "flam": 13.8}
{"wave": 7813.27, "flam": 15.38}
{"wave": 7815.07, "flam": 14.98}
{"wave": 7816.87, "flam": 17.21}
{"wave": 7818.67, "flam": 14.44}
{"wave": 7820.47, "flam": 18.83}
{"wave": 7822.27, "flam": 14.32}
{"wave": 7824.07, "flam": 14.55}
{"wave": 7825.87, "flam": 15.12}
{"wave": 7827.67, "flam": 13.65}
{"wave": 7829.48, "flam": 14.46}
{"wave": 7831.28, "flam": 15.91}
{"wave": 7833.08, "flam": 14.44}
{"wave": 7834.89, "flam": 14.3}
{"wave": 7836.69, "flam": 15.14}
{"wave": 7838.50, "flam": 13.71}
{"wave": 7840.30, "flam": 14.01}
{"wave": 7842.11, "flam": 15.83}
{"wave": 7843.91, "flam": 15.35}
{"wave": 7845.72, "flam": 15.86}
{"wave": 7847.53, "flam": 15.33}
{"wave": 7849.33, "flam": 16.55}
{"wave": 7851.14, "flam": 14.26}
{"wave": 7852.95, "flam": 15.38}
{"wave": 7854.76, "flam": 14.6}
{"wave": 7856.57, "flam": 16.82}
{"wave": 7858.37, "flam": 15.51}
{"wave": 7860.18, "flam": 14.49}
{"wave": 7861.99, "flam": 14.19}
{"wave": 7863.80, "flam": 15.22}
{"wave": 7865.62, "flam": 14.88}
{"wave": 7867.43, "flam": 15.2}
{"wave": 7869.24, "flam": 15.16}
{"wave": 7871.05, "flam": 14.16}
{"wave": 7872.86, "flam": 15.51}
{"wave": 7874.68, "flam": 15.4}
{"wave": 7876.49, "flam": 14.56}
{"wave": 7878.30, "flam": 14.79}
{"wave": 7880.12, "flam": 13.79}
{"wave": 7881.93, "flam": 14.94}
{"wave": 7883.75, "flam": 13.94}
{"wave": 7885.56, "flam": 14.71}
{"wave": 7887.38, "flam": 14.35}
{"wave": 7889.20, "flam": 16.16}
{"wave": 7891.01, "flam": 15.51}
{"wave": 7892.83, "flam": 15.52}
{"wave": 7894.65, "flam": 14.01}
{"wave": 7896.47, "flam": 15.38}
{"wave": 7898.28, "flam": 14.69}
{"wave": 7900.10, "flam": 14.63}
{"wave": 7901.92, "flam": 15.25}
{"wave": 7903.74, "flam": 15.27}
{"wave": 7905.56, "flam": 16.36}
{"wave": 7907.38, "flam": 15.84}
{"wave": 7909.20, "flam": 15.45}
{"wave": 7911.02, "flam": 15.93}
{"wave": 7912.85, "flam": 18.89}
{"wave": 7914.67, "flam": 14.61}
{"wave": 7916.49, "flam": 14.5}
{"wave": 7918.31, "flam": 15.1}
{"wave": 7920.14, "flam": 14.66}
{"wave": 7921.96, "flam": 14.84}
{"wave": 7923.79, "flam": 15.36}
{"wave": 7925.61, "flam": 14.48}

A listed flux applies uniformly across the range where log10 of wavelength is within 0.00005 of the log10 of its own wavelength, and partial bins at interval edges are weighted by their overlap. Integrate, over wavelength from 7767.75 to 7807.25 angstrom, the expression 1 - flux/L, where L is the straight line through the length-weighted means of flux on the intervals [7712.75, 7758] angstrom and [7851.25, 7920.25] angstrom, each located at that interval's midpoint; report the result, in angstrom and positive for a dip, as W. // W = 1.6 angstrom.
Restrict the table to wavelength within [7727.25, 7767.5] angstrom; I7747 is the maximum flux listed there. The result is 18.08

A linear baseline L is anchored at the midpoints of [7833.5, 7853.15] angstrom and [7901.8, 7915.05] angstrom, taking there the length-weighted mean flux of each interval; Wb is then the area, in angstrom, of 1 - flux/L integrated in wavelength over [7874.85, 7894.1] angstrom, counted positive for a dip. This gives 1.0 angstrom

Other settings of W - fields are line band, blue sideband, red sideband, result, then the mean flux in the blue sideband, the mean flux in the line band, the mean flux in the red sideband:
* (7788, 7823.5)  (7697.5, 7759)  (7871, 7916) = 1.3 angstrom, 15.7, 14.9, 15.2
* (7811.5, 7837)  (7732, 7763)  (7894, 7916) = 0.7 angstrom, 15.6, 15.1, 15.5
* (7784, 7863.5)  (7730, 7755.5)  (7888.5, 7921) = 2.9 angstrom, 15.6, 14.9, 15.4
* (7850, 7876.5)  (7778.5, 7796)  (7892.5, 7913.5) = 0.2 angstrom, 14.4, 15.1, 15.6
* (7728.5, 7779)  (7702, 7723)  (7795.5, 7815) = -0.2 angstrom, 15.8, 15.4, 14.7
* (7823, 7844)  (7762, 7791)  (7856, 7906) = 0.4 angstrom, 14.9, 14.7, 15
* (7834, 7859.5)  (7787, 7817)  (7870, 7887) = -0.9 angstrom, 14.7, 15.2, 14.6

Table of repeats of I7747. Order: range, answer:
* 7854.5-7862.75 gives 16.82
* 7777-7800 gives 15.27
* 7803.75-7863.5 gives 18.83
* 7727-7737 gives 15.78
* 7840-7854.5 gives 16.55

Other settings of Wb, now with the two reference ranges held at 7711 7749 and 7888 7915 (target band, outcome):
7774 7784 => 0.8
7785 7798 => 1.0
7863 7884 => 1.0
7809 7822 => 0.1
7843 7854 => 0.1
